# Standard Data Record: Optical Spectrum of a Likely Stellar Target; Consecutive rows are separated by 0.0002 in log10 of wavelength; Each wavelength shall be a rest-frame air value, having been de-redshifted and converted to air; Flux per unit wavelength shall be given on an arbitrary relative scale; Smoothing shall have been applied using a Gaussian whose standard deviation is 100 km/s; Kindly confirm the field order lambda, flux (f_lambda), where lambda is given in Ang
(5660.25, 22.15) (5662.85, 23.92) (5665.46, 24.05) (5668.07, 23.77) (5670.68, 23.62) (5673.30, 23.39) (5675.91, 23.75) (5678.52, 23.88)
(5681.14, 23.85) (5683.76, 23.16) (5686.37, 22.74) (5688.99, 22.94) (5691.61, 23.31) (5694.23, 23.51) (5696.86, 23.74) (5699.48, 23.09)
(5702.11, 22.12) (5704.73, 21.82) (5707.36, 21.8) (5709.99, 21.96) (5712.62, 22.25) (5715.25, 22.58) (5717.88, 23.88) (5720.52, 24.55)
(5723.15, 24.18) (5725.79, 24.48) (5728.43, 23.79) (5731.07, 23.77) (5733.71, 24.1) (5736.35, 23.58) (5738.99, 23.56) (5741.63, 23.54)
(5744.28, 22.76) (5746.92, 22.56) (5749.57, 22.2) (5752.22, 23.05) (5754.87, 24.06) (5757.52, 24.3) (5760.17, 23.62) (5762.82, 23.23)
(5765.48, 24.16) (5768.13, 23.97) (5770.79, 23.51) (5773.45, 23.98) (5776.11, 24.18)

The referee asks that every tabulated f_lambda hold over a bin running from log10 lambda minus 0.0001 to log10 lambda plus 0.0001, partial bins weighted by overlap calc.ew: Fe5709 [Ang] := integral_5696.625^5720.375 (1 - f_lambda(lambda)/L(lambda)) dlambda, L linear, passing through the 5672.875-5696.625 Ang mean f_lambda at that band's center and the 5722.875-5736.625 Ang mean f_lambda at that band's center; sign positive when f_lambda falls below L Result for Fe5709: 1.1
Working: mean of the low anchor 23.4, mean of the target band 22.6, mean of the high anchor 24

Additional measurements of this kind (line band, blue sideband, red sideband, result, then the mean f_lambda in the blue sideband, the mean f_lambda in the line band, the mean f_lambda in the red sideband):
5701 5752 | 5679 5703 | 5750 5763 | 0.61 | 23.2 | 23.1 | 23.6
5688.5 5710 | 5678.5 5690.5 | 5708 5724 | 0.44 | 23.3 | 22.7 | 23.1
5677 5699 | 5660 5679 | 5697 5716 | -0.39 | 23.6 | 23.4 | 22.3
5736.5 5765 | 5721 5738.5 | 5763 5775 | 0.69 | 24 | 23.3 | 23.8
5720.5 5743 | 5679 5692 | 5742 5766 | -0.61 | 23.2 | 23.9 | 23.3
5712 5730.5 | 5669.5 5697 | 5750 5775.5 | -0.13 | 23.4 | 23.7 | 23.7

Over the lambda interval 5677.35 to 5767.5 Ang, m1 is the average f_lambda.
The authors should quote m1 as 23.3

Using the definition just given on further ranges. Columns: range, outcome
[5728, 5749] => 23.4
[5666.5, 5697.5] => 23.5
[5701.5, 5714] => 22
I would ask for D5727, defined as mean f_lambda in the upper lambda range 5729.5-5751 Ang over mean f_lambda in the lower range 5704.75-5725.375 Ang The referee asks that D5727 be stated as 1.01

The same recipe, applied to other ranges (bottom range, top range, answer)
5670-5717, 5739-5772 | 1.02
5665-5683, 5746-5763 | 0.98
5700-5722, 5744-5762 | 1.03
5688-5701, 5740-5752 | 0.98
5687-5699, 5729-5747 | 1.01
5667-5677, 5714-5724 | 1.01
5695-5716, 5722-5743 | 1.06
